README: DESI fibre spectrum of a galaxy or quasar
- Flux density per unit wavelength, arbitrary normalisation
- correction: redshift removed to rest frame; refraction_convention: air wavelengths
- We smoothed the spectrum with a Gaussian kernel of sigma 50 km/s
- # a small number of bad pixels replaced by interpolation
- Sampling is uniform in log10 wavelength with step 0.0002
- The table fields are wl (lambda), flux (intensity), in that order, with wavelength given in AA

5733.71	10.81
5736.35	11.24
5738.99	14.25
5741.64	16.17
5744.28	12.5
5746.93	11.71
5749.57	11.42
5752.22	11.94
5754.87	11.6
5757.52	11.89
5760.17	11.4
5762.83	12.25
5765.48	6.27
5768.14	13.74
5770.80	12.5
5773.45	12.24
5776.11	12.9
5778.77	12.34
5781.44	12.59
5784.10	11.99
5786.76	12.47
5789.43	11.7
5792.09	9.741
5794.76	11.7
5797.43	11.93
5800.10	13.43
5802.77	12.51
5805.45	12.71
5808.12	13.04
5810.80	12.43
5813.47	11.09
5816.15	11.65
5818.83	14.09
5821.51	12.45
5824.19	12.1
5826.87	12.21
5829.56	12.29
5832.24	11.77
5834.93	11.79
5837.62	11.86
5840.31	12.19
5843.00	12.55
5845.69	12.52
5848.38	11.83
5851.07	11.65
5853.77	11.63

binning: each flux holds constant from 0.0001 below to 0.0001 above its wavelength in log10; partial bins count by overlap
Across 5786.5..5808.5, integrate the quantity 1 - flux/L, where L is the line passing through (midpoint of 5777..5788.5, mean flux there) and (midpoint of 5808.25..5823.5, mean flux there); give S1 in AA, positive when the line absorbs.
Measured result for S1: 0.5 AA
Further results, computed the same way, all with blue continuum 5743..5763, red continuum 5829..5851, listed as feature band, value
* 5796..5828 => -1.3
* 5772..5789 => -0.7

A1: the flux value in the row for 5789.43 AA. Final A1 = 11.7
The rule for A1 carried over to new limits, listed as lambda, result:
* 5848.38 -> 11.83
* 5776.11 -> 12.9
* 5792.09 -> 9.741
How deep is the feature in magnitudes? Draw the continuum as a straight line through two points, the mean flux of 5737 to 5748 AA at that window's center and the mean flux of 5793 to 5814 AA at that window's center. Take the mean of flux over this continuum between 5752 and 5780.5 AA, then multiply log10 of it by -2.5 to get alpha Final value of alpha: 0.12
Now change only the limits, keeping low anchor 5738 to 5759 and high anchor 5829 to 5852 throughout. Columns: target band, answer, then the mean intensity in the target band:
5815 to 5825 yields -0.038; 12.6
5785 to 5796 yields 0.087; 11.4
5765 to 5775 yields 0.078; 11.6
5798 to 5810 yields -0.047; 12.8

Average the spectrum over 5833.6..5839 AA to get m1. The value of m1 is 11.8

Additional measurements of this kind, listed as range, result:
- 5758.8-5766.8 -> 9.99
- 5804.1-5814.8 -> 12.3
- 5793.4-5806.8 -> 12.4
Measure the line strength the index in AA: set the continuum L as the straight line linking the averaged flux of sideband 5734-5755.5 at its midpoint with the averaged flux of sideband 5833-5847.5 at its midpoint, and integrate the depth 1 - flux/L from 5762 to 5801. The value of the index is 1.8 AA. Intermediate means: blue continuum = 12.6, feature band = 11.8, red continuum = 12.2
